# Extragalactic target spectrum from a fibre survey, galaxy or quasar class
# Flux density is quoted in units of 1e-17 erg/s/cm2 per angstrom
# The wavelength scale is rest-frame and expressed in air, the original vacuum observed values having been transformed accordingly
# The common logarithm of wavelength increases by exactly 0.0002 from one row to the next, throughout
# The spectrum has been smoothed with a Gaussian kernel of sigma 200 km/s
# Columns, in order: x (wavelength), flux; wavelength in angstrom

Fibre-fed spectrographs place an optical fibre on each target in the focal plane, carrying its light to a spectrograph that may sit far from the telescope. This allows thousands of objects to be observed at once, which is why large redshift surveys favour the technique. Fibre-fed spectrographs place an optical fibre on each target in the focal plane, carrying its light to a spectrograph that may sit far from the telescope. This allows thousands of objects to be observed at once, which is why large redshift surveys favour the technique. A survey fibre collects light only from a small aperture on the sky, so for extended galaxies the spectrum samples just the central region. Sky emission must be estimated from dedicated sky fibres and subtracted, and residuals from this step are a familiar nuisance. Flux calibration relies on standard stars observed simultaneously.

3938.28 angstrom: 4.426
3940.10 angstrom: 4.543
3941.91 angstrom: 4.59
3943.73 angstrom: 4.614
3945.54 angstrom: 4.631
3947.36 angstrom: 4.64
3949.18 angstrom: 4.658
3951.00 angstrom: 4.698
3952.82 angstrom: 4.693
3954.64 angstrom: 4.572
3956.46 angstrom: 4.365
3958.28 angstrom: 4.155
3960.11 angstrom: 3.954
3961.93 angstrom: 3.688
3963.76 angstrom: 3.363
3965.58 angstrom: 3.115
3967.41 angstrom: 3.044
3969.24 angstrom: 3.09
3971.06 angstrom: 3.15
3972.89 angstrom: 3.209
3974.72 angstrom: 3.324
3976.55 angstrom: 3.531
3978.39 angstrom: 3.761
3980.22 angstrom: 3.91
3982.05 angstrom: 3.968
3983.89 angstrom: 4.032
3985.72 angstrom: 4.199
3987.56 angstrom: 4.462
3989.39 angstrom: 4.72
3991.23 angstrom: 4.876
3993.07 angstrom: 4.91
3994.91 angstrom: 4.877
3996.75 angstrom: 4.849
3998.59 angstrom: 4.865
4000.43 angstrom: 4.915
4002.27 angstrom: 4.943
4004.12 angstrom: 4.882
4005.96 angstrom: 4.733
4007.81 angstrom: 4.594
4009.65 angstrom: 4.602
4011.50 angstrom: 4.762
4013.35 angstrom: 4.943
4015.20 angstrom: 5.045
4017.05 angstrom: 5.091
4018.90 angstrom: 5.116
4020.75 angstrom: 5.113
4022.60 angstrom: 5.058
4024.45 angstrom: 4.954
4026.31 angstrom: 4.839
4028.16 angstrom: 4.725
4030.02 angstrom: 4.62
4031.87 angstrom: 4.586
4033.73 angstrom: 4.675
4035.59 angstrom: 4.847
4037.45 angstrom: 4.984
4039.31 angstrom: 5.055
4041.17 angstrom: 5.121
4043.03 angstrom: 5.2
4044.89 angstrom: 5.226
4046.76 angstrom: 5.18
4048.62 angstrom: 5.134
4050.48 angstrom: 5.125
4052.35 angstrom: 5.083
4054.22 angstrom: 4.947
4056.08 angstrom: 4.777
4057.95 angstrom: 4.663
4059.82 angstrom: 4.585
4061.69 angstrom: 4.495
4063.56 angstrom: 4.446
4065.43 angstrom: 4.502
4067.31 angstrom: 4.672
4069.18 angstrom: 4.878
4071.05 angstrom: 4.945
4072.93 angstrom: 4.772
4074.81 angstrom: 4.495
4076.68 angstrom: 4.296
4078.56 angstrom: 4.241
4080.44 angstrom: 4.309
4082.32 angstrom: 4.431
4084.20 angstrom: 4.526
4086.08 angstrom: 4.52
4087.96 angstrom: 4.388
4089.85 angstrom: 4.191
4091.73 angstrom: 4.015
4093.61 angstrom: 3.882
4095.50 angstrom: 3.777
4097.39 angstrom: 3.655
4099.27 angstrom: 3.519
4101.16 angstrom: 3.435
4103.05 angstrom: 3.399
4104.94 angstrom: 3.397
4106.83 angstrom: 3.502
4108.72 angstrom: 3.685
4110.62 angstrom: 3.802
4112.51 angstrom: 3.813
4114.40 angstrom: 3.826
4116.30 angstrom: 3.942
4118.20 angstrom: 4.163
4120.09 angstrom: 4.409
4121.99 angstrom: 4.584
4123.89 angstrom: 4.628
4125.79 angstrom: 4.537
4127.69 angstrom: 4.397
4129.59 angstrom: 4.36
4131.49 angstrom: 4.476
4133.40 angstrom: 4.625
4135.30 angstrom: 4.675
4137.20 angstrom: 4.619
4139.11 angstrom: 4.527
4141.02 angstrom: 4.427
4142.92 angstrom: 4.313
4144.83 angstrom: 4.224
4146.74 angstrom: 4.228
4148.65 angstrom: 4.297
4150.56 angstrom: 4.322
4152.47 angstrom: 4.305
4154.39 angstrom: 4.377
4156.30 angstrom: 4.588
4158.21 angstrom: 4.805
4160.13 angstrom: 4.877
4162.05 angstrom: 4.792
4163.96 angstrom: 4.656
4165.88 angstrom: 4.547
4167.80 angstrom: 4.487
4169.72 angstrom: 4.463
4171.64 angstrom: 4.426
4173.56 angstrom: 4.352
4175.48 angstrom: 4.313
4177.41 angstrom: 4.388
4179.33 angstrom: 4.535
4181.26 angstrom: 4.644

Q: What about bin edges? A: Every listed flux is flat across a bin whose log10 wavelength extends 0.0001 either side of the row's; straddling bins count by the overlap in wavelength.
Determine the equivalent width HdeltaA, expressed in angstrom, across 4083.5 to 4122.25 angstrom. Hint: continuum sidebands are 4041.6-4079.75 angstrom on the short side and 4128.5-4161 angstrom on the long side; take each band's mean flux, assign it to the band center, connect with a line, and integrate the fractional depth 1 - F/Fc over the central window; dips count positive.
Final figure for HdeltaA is 6.0 angstrom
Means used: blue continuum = 4.78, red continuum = 4.47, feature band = 3.91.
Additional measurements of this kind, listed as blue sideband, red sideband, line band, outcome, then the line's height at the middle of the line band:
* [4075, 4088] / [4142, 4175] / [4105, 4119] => 2.0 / 4.43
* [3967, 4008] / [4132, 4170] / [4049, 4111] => 1.2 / 4.38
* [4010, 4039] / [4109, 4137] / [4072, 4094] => 0.9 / 4.54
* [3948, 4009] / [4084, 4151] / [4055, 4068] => -1.4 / 4.16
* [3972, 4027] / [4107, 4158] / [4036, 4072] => -3.5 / 4.46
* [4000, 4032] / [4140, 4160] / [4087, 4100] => 1.9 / 4.6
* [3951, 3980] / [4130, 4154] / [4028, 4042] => -3.0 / 3.99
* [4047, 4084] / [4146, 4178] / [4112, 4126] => 1.0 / 4.57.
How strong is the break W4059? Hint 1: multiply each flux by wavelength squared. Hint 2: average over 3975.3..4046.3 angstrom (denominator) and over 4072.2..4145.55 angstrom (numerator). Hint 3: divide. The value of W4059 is 0.93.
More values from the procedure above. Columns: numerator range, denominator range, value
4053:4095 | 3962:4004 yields 1.16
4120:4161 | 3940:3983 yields 1.24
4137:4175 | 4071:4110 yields 1.14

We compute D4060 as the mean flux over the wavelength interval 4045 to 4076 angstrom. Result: 4.8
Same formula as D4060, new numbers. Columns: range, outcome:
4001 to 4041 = 4.87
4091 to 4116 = 3.67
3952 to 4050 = 4.49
